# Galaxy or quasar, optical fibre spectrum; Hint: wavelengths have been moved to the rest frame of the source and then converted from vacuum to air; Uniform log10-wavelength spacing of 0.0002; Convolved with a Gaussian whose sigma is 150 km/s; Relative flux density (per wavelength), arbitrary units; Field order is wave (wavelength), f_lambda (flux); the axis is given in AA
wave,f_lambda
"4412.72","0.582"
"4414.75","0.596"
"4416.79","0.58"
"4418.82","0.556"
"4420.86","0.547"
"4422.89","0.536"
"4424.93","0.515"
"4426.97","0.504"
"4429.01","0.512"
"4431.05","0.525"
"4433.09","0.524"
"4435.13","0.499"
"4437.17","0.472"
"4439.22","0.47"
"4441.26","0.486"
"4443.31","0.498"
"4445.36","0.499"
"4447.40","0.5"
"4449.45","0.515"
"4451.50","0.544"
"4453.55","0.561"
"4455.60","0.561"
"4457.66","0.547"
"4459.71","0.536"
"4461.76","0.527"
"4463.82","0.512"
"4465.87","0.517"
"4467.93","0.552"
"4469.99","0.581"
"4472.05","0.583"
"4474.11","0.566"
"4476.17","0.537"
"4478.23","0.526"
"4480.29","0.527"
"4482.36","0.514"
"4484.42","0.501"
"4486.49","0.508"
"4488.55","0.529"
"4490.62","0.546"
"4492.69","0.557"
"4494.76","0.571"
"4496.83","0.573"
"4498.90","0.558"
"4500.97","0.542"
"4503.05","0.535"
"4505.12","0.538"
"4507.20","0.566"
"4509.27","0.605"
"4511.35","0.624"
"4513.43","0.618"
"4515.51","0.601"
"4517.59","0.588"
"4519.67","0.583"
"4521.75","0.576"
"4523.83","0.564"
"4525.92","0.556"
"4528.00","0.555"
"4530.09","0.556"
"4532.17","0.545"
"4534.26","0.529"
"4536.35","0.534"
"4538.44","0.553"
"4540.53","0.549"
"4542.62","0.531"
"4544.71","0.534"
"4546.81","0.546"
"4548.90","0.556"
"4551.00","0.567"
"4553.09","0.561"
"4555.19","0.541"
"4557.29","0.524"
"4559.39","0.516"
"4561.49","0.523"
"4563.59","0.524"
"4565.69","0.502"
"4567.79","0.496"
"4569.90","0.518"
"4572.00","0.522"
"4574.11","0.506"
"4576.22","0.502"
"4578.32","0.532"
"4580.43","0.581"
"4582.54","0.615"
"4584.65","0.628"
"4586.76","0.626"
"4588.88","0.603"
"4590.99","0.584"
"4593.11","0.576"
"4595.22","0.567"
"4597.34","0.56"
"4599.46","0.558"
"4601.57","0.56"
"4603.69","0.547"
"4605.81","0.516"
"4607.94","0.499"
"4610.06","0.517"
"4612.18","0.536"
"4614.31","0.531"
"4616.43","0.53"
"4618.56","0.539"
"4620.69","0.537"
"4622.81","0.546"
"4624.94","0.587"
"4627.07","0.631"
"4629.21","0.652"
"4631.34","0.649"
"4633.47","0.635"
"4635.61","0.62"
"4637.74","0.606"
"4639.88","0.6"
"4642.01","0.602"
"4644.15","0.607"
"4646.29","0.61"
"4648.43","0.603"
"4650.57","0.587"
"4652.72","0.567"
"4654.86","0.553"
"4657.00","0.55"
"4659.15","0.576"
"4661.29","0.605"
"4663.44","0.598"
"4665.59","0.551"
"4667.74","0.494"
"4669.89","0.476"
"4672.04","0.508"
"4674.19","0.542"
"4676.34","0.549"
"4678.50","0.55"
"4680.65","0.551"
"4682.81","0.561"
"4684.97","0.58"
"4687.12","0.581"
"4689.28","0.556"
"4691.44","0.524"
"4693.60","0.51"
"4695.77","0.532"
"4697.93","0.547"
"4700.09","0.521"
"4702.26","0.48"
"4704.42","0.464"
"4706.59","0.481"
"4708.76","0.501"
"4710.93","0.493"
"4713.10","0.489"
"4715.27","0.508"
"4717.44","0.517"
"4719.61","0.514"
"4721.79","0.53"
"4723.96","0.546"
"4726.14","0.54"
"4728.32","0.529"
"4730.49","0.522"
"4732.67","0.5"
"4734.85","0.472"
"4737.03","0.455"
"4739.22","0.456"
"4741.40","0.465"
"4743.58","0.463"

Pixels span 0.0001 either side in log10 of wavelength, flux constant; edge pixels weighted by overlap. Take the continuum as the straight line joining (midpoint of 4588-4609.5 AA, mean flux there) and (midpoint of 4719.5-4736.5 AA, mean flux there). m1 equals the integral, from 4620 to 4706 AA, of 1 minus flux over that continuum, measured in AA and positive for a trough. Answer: -4.4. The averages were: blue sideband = 0.556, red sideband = 0.517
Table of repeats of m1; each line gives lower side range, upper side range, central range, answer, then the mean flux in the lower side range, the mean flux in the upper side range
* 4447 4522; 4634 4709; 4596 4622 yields 0.8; 0.552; 0.554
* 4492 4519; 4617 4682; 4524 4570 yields 3.0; 0.575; 0.576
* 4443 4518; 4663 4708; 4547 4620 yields -1.0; 0.548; 0.53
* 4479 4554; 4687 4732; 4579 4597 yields -1.8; 0.555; 0.517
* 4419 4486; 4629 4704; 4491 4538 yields -2.6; 0.525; 0.565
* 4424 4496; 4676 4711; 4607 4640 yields -3.0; 0.527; 0.529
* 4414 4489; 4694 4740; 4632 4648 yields -3.1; 0.528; 0.505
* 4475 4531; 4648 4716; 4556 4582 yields 1.3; 0.558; 0.537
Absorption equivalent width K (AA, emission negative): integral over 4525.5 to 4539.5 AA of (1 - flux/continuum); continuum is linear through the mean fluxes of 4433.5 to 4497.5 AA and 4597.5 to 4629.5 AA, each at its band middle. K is -0.2 AA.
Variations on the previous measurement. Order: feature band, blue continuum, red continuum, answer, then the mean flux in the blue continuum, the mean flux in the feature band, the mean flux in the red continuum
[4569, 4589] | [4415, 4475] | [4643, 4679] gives -0.5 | 0.529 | 0.562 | 0.56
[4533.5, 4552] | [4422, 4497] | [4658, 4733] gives -0.6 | 0.527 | 0.544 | 0.53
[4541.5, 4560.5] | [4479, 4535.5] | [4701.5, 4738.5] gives 0.2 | 0.558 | 0.542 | 0.502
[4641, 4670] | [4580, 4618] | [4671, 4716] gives -1.8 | 0.562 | 0.573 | 0.525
